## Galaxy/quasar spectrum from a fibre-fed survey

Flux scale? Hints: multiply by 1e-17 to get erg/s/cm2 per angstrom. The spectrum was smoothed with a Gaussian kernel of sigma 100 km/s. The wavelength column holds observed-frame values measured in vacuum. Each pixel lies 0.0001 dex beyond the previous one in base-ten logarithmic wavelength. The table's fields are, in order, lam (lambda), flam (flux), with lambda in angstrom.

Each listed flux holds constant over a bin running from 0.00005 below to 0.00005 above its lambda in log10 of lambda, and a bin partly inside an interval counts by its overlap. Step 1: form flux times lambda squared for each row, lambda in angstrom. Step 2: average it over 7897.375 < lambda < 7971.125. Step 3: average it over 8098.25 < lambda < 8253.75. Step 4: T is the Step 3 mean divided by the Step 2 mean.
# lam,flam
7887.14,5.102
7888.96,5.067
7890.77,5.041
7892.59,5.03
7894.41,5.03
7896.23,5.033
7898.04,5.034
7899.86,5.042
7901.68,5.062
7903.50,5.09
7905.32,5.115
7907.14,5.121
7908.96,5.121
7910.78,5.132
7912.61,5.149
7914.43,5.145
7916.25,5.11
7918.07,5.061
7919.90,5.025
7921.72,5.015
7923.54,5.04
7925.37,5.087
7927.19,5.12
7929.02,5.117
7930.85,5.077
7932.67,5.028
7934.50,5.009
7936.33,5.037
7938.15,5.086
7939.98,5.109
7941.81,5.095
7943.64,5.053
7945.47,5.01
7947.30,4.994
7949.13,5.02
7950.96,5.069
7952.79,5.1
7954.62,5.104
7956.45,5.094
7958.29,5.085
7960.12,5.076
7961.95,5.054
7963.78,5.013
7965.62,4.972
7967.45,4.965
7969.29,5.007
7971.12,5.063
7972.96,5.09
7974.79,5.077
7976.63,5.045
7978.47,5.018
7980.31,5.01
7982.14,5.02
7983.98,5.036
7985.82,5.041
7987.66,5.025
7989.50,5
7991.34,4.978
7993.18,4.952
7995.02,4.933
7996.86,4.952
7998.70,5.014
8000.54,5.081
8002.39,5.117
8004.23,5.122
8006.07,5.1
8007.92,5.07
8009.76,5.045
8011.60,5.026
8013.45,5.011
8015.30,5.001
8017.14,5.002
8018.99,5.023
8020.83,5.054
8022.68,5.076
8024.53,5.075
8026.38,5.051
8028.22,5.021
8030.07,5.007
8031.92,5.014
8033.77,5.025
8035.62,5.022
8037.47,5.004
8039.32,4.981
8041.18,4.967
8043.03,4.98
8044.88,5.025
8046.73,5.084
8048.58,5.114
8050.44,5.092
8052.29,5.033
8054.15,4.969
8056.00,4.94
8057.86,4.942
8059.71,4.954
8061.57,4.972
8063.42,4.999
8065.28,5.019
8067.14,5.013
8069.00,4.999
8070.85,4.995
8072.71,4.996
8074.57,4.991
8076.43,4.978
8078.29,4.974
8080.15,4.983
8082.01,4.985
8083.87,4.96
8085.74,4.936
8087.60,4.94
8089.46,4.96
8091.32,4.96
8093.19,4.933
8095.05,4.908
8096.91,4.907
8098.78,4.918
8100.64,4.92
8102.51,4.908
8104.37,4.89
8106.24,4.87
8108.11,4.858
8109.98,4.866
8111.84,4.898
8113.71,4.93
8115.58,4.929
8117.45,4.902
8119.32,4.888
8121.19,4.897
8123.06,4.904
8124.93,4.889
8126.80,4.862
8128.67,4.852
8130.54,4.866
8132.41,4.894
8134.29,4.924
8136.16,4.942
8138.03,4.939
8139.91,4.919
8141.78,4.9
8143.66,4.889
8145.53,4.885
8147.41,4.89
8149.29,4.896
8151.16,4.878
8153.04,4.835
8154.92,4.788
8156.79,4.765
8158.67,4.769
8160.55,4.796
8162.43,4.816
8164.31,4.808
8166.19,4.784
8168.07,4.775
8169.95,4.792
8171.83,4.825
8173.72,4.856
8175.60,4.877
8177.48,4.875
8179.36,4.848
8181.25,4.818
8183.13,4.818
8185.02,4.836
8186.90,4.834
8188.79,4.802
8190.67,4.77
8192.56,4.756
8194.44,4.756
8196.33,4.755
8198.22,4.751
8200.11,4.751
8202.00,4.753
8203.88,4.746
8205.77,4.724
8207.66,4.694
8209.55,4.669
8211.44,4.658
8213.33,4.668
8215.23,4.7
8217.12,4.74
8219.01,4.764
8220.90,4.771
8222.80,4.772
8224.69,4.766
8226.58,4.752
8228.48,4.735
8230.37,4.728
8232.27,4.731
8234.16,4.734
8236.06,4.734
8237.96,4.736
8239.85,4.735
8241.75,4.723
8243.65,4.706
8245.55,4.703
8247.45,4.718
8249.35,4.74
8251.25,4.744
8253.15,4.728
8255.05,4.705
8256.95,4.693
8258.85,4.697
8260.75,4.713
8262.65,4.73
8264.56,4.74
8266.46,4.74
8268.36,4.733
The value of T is 1.0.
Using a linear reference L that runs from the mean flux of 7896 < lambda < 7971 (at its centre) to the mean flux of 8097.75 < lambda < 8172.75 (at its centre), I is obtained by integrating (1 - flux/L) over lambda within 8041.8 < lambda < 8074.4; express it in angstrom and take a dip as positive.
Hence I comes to -0.4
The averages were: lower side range 5.07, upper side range 4.87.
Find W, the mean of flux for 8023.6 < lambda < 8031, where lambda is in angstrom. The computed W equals 5.04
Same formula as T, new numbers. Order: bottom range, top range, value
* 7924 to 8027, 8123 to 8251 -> 1.00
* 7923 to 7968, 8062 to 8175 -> 1.01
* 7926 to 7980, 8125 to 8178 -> 1.01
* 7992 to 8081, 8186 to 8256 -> 0.99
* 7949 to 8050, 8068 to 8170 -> 1.00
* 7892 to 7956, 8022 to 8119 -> 1.02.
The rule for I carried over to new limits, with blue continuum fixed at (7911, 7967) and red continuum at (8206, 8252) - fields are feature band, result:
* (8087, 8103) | -0.2 angstrom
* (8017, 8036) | -0.3 angstrom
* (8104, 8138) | -0.3 angstrom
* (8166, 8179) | -0.1 angstrom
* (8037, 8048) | -0.1 angstrom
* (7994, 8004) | -0.1 angstrom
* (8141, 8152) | -0.2 angstrom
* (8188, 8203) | 0.0 angstrom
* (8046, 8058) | -0.2 angstrom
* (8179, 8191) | -0.1 angstrom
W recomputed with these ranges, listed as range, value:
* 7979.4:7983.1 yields 5.02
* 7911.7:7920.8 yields 5.1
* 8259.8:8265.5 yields 4.72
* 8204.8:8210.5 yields 4.7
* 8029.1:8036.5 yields 5.02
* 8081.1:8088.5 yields 4.95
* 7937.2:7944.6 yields 5.09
